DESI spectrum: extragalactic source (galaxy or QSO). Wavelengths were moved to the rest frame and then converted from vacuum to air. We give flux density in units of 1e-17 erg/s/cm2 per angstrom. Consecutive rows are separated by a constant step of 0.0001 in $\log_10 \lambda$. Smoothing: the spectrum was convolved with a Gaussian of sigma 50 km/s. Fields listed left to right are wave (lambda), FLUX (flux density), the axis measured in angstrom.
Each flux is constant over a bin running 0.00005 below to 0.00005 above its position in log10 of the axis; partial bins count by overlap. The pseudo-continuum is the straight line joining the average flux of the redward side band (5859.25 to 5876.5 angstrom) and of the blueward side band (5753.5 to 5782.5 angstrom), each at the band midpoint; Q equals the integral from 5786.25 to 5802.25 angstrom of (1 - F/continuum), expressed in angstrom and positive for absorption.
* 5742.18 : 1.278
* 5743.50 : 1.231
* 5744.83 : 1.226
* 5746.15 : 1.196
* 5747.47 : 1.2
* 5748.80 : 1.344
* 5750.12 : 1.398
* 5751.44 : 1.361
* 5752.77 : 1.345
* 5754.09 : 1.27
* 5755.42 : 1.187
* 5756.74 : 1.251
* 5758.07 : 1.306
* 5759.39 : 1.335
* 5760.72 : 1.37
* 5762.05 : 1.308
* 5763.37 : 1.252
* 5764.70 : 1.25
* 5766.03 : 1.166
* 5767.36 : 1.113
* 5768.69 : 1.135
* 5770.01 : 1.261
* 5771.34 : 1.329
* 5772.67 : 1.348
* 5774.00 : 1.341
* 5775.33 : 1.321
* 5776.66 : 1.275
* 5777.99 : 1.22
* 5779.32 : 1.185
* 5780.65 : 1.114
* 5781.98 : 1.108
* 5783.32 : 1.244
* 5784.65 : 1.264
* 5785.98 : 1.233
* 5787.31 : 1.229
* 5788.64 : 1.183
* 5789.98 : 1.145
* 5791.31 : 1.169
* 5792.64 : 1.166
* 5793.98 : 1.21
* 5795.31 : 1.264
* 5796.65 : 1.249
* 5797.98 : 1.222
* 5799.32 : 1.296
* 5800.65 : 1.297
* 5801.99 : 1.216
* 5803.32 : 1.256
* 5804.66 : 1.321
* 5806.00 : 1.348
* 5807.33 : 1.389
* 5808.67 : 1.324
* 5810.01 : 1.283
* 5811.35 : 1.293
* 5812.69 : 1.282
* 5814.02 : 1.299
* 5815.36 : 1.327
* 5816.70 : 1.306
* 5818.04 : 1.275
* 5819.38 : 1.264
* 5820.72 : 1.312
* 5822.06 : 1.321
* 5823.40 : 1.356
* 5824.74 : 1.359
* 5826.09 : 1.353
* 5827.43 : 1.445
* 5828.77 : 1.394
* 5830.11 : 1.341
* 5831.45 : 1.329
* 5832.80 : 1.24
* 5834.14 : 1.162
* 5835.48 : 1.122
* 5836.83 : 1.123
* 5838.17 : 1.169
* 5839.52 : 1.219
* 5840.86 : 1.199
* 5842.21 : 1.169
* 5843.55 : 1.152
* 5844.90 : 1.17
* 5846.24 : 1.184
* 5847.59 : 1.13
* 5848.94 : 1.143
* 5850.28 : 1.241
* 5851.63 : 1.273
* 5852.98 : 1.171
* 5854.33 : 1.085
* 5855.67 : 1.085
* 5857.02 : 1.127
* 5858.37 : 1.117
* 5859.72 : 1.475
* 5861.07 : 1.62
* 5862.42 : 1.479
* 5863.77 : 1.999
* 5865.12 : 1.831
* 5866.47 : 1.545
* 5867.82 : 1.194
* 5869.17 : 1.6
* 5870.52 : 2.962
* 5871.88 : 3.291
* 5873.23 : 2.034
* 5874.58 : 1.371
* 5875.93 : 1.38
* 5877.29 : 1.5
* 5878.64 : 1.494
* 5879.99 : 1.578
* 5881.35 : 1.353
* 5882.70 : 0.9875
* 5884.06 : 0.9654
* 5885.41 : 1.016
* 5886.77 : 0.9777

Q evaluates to 2.1 angstrom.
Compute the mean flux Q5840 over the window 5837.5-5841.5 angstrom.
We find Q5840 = 1.2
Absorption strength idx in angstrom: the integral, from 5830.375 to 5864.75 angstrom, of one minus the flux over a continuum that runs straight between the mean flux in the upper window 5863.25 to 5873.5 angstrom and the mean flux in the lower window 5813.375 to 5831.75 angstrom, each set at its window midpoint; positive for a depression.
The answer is 9.41 angstrom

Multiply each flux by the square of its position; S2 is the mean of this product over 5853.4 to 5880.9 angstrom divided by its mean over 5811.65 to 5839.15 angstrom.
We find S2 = 1.29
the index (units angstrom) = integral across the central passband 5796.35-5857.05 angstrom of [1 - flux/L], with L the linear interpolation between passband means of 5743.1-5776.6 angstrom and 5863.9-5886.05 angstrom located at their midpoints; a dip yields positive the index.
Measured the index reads 9.4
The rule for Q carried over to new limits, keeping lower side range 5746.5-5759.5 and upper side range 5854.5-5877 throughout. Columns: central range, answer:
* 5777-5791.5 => 2.2 angstrom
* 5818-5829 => 1.4 angstrom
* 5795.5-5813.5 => 2.2 angstrom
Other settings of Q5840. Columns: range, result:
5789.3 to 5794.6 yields 1.17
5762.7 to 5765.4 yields 1.25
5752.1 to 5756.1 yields 1.27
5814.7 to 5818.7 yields 1.3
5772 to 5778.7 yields 1.3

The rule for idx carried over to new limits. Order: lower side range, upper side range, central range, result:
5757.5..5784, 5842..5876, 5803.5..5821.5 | 0.8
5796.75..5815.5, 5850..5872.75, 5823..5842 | 2.3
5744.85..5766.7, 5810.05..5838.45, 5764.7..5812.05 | 1.6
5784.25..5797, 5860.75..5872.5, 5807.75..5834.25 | 3.3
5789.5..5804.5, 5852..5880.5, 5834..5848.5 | 3.1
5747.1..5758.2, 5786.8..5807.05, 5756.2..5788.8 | 0.7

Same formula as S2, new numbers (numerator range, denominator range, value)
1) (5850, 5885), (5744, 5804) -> 1.27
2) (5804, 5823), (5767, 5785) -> 1.08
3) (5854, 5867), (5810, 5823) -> 1.13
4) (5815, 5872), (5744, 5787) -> 1.12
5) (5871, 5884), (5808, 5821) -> 1.30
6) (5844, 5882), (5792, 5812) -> 1.21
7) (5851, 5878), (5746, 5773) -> 1.31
